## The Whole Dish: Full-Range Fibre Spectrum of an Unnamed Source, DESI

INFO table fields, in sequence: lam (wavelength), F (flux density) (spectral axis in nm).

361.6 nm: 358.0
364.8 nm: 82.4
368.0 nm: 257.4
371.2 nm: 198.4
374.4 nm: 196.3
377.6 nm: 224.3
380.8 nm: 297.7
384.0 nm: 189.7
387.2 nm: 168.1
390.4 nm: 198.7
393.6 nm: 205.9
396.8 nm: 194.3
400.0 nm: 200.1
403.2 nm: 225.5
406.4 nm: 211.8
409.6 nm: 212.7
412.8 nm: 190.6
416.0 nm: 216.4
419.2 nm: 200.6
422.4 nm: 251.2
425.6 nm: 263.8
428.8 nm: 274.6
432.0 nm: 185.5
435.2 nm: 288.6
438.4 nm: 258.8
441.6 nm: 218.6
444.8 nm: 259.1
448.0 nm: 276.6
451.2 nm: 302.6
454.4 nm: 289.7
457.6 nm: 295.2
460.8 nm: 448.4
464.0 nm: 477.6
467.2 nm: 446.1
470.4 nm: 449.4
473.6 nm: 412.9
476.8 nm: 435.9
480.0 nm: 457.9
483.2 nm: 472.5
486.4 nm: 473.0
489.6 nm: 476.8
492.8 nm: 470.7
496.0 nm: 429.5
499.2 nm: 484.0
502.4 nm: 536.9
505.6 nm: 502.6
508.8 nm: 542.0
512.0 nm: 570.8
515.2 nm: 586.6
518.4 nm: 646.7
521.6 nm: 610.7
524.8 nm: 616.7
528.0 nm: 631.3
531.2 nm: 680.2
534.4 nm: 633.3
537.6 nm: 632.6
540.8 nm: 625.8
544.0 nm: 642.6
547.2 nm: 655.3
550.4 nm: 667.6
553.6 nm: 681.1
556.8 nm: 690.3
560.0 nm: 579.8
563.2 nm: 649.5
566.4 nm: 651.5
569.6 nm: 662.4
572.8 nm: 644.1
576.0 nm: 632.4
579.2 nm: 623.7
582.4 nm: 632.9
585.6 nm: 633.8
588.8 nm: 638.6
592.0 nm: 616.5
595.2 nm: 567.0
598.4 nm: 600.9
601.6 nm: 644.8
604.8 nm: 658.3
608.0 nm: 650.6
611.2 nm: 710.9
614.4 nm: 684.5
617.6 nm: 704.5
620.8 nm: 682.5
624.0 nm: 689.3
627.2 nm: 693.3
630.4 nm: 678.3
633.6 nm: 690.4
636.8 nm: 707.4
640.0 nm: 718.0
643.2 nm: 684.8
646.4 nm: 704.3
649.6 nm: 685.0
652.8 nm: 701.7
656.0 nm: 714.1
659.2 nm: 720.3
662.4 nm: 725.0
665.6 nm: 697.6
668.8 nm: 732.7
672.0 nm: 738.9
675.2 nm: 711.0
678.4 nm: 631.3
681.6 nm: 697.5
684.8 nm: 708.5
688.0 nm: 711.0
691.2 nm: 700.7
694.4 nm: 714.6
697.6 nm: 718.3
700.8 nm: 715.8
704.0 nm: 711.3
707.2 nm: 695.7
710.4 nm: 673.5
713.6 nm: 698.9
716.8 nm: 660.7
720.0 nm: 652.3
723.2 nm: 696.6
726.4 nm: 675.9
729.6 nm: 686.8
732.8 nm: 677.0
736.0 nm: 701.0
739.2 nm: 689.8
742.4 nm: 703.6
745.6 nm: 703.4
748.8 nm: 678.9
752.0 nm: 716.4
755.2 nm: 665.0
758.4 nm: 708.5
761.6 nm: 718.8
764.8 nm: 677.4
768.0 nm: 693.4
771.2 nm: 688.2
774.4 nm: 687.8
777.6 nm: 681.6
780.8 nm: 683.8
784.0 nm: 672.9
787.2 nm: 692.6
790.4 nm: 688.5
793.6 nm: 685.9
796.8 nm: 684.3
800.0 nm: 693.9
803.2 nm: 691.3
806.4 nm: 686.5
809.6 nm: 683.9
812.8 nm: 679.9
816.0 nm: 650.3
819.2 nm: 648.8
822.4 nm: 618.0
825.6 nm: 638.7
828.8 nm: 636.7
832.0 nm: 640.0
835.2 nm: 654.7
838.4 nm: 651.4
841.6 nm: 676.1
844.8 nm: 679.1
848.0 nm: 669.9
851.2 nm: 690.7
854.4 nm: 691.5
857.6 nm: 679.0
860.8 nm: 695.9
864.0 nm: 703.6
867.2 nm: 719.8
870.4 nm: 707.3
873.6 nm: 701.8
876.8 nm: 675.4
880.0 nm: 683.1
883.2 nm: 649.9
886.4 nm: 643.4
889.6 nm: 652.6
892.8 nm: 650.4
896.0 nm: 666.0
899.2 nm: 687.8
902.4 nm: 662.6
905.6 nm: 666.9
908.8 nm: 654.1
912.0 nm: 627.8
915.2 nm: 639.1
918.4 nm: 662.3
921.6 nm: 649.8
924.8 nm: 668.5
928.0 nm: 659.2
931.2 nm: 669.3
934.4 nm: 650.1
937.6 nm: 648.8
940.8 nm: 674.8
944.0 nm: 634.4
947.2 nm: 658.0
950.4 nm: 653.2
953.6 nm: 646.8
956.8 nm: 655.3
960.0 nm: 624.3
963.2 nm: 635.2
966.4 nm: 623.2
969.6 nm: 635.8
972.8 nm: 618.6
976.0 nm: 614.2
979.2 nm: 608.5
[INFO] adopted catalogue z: 0.15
